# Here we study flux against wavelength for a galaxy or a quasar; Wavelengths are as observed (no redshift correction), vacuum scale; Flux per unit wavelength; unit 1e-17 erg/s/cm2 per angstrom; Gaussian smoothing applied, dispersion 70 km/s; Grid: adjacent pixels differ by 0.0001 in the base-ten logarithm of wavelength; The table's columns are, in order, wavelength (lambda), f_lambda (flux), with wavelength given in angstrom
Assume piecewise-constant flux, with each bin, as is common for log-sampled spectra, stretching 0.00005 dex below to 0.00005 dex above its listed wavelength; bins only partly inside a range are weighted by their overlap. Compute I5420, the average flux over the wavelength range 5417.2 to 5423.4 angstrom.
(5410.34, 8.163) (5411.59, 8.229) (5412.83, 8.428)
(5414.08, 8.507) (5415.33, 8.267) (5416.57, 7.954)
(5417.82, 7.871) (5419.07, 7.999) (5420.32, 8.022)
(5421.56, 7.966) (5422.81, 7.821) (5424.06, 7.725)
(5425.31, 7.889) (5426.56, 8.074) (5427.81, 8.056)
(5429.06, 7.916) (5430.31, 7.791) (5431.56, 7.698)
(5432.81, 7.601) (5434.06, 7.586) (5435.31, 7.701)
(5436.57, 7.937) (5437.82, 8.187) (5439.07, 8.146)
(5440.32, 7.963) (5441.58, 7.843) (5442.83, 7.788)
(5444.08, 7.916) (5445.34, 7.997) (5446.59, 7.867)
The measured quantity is 7.94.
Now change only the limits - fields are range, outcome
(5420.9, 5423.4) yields 7.92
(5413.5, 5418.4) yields 8.15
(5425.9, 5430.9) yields 7.96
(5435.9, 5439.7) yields 8.08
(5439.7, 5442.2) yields 7.88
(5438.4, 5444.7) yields 7.94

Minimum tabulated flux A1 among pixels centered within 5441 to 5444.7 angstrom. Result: 7.788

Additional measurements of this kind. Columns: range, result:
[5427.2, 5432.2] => 7.698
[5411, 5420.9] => 7.871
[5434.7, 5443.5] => 7.701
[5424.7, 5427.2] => 7.889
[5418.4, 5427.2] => 7.725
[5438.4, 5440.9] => 7.963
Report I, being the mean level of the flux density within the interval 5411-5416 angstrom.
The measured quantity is 8.37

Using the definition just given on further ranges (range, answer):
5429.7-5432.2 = 7.75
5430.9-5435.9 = 7.65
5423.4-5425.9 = 7.8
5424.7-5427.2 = 7.98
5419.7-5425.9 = 7.89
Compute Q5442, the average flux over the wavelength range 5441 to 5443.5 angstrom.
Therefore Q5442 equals 7.84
